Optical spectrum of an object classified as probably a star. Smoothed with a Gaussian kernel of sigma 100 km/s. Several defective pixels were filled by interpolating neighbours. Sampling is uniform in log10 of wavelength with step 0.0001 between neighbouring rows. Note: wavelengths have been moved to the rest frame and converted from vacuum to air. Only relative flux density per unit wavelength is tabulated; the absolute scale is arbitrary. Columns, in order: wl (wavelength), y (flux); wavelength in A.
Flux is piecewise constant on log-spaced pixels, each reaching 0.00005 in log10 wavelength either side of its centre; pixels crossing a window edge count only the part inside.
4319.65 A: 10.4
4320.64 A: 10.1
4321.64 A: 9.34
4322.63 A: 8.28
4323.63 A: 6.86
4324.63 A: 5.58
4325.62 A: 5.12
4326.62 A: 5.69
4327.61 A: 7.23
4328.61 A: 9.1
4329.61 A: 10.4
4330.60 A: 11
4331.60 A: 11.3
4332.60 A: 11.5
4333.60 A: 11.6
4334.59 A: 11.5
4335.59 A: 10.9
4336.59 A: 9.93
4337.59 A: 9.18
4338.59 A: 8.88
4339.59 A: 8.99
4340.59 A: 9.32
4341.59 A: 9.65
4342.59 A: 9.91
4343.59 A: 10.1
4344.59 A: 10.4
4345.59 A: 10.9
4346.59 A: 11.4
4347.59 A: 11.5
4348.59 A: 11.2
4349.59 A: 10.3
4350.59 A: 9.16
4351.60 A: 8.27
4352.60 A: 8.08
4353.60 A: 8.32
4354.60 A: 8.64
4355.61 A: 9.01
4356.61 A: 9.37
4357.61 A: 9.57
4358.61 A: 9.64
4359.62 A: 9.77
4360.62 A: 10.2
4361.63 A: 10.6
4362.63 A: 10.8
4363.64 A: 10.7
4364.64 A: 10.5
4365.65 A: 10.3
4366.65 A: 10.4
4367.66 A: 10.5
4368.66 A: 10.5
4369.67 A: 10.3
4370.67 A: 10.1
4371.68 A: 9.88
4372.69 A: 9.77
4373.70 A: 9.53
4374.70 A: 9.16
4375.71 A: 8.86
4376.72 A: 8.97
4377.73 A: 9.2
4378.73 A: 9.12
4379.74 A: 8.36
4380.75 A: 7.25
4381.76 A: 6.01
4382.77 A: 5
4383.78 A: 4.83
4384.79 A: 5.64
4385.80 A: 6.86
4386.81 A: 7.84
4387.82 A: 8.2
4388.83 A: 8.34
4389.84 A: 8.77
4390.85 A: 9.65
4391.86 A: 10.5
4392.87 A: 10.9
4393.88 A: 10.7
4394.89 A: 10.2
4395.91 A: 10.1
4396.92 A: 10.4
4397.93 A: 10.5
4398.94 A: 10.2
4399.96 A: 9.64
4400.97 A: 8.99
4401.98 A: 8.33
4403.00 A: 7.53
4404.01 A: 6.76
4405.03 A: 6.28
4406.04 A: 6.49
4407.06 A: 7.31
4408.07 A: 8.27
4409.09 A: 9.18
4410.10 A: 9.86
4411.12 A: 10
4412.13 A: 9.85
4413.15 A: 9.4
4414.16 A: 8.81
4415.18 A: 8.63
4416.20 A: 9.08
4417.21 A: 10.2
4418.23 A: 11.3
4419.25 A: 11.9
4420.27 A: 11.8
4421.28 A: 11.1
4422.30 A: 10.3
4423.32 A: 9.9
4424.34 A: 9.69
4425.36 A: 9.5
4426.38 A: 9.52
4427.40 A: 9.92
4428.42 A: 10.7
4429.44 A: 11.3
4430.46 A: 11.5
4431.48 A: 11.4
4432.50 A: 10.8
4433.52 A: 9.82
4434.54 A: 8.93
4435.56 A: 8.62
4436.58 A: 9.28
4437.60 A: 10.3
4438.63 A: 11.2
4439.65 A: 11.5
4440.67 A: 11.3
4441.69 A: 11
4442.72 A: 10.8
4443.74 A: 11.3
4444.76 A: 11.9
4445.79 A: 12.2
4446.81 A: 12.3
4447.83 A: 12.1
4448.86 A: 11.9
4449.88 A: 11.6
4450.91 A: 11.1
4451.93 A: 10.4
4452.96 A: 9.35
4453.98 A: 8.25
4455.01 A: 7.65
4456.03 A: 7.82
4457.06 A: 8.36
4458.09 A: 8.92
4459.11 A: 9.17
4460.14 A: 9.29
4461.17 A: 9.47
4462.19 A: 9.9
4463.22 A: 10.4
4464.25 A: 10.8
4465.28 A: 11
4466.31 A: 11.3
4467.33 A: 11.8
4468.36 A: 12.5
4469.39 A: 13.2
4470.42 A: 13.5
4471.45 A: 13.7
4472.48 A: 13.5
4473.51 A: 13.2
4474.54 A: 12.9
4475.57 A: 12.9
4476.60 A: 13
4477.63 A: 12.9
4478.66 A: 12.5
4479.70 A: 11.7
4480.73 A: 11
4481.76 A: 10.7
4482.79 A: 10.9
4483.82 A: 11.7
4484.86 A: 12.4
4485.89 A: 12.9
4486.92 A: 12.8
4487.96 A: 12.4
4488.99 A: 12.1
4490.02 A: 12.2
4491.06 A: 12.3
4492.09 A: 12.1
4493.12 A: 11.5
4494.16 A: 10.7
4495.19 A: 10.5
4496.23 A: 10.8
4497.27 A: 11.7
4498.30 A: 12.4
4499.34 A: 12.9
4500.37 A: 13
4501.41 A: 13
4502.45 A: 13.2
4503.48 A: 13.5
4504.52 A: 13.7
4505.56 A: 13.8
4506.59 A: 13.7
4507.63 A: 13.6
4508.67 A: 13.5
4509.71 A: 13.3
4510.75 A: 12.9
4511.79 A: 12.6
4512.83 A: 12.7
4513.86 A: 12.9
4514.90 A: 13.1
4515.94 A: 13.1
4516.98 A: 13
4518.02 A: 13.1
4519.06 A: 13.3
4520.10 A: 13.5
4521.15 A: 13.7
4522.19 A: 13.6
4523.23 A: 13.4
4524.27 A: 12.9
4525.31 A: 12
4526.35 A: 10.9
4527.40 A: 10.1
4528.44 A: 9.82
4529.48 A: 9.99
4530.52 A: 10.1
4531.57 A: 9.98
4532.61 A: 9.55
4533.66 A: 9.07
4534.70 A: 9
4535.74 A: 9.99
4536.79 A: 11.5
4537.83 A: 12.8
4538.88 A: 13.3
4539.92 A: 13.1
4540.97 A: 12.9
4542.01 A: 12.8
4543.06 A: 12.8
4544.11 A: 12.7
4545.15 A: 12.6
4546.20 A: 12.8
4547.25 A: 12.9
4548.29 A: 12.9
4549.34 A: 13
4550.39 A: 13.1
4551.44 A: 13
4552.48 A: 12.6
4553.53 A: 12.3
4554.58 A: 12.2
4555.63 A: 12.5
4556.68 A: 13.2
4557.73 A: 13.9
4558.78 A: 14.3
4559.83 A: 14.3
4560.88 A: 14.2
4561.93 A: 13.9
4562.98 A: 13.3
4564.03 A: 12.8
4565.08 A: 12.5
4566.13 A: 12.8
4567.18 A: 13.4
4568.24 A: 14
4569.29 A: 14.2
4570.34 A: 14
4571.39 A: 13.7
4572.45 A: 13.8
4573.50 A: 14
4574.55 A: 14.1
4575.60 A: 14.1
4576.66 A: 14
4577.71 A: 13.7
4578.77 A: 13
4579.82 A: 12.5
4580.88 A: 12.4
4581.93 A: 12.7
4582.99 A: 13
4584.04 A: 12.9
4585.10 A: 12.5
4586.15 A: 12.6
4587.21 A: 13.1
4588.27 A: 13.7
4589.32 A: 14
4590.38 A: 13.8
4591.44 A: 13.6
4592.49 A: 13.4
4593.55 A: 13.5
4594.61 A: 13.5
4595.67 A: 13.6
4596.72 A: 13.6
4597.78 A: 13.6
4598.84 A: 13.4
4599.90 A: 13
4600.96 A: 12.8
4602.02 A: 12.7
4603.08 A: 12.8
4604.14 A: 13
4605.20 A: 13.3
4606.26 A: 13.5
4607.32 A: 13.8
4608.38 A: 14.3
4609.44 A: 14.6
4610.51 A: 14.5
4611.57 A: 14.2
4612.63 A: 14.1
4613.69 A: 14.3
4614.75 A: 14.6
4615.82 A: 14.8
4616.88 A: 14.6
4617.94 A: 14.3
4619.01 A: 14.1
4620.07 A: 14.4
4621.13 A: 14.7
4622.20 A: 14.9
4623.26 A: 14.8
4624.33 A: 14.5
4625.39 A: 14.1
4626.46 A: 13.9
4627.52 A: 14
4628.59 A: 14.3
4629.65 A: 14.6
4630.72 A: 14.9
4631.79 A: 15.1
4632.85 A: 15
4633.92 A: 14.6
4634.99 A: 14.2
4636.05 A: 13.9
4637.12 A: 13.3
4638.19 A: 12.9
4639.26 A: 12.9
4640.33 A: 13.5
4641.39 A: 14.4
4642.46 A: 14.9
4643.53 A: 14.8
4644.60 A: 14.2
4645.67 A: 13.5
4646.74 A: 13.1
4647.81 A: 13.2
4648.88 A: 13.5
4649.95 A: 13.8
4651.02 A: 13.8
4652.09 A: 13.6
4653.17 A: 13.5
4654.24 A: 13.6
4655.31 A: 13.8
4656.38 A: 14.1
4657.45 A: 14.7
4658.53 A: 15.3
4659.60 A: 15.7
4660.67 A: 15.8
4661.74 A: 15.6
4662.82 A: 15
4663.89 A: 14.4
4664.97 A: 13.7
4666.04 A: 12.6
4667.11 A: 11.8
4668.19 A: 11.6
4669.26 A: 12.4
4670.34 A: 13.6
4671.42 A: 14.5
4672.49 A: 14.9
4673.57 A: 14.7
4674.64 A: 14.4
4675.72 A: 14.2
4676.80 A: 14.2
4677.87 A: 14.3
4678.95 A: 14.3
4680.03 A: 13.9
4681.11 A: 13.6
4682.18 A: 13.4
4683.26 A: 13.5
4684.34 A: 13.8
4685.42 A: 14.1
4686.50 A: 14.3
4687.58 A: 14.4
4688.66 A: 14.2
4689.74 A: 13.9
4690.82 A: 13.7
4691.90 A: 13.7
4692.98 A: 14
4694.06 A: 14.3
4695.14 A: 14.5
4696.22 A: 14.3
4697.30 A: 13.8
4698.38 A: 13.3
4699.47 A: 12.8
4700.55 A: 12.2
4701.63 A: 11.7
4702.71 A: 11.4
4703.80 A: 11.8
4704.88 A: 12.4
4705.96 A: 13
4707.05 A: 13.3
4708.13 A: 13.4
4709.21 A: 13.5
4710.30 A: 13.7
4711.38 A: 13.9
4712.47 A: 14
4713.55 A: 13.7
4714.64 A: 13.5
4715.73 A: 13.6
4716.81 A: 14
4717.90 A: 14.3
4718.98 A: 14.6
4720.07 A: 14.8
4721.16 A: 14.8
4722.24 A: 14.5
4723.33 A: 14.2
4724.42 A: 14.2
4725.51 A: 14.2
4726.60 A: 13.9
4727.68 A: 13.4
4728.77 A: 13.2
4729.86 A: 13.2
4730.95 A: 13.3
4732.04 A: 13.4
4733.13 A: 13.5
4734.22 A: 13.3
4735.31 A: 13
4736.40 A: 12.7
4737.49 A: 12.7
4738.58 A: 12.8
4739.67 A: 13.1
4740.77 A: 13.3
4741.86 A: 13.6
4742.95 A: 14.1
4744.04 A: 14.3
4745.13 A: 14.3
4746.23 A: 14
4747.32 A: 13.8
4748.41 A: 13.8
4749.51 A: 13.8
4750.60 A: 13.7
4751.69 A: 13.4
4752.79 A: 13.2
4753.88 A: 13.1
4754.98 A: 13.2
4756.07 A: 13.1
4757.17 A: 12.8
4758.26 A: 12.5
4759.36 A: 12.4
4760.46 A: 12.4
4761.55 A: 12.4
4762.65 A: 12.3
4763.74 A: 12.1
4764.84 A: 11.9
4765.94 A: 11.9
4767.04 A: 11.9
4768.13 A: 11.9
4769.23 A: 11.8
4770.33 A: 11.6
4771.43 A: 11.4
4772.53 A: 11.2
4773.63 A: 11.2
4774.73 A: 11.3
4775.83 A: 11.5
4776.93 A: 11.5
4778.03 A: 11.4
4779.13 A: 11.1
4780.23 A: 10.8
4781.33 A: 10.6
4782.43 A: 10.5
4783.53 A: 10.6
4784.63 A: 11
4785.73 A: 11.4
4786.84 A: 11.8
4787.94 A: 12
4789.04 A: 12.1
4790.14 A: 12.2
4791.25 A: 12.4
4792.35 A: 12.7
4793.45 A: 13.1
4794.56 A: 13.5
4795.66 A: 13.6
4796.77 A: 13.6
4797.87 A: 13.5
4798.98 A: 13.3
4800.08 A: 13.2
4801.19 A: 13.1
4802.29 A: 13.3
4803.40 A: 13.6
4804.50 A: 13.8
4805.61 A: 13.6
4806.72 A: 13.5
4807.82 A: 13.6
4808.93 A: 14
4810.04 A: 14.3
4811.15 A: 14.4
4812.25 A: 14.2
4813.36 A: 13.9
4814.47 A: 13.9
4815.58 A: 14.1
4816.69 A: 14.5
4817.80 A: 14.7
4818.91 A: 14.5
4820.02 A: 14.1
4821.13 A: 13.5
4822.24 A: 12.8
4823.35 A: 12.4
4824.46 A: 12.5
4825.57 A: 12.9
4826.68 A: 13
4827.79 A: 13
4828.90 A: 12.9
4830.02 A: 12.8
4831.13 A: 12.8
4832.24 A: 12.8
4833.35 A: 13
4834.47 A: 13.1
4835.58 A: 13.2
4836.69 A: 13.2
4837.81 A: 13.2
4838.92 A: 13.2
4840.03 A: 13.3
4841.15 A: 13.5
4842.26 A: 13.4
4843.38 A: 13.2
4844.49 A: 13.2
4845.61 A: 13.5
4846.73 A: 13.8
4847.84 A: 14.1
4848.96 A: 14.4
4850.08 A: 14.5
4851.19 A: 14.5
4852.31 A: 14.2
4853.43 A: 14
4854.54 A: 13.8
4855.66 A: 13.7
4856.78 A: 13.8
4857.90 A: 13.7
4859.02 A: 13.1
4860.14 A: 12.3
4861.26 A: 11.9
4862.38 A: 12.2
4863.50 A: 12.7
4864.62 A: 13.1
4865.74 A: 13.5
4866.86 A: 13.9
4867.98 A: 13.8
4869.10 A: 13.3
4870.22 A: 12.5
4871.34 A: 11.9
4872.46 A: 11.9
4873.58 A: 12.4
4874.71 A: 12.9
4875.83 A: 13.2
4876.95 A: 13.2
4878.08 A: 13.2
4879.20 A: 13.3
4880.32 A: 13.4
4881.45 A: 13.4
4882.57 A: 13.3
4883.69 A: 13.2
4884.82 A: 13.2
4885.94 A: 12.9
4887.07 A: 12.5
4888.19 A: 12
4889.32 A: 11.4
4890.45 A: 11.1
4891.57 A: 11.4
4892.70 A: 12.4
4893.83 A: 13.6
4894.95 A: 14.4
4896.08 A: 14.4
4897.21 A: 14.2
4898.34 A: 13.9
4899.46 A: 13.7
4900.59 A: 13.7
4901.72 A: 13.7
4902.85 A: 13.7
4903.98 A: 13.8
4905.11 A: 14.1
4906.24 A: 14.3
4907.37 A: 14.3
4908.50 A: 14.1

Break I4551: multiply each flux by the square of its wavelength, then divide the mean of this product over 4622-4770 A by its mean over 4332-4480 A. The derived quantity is 1.5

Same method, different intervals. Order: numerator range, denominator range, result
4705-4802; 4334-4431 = 1.60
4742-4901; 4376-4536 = 1.41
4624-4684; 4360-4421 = 1.72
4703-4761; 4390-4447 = 1.55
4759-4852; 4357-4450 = 1.58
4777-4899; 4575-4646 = 1.04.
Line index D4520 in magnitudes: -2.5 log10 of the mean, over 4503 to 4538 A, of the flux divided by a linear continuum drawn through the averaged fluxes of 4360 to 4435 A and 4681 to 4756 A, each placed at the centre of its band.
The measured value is -0.11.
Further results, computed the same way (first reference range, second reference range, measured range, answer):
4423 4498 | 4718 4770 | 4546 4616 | -0.12 mag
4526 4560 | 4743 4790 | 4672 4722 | -0.13 mag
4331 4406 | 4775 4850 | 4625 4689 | -0.19 mag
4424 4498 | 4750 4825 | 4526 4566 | -0.06 mag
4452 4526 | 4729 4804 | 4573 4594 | -0.10 mag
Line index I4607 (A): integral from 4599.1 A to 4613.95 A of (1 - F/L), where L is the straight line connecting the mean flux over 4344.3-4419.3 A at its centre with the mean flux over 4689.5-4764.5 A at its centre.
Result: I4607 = -2.07 A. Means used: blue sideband 9.22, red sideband 13.4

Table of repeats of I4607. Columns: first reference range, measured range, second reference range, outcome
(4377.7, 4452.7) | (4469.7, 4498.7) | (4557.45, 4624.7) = -2.5 A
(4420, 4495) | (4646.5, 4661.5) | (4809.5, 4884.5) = -2.4 A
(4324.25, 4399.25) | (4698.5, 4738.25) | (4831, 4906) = -4.3 A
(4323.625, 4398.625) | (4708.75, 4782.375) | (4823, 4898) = -4.5 A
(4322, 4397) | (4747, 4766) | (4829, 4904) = -0.8 A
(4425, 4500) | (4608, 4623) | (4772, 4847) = -3.2 A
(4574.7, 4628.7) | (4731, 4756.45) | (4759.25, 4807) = -1.9 A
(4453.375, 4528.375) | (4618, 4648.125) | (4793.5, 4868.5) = -3.7 A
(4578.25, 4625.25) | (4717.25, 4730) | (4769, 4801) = -1.6 A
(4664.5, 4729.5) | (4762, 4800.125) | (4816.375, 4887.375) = 4.3 A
